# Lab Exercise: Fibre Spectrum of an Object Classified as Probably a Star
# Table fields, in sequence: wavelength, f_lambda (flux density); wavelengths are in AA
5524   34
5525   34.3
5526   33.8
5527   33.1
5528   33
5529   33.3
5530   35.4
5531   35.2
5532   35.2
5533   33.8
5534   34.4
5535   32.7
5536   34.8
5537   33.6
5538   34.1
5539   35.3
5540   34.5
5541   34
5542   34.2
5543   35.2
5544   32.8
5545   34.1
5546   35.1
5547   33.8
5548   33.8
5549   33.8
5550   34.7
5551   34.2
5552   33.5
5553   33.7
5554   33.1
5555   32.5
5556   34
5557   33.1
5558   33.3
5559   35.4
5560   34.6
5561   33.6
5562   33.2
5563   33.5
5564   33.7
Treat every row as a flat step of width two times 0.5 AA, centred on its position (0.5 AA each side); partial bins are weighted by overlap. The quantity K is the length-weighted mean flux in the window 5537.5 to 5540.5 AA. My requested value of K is 34.6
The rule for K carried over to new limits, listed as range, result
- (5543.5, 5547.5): 34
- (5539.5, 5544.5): 34.1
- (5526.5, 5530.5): 33.7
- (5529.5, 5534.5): 34.8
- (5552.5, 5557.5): 33.3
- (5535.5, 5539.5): 34.5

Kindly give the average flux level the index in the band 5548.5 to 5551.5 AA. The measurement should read 34.2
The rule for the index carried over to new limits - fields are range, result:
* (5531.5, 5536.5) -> 34.2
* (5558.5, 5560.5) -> 35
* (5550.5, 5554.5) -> 33.6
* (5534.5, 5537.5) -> 33.7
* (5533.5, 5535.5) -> 33.5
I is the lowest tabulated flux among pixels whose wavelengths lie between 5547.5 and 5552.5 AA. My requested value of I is 33.5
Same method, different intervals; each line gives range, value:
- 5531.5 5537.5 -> 32.7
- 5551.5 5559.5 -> 32.5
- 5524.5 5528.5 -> 33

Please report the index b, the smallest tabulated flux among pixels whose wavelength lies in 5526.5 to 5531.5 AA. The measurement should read 33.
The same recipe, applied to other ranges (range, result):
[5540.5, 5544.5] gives 32.8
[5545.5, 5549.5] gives 33.8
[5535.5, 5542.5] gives 33.6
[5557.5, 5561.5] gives 33.3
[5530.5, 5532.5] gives 35.2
